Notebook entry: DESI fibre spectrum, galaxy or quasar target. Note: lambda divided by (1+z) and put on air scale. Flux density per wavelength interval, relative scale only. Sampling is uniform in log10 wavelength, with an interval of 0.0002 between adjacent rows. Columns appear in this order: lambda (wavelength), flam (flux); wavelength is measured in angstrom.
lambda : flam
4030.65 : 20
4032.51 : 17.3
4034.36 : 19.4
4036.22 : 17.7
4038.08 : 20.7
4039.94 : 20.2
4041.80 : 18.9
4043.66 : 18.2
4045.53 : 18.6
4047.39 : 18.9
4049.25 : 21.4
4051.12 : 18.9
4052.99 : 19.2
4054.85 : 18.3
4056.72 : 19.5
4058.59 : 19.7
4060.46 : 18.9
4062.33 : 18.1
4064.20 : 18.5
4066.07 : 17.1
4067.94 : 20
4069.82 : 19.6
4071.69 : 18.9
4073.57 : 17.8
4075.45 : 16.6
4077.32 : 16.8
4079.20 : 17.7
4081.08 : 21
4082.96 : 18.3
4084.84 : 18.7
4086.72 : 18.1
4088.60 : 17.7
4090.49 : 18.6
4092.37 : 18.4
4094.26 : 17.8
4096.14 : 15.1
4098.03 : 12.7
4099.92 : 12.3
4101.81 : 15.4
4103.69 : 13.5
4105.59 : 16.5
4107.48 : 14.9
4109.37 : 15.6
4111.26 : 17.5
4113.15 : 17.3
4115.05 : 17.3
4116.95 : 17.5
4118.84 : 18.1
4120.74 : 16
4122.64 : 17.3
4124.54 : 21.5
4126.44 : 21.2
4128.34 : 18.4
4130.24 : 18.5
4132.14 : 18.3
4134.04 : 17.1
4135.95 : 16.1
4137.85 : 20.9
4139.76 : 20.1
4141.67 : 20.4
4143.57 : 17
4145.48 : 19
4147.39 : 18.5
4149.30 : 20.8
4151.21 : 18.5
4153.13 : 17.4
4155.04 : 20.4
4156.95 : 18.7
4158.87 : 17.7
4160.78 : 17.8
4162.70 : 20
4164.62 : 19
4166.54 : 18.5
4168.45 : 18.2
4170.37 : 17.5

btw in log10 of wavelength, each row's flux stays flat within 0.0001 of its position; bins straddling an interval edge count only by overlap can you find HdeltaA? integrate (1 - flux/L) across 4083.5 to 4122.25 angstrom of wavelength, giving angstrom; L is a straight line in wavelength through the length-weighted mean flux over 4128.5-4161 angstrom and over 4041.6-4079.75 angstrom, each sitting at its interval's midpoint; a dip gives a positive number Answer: 4.5 angstrom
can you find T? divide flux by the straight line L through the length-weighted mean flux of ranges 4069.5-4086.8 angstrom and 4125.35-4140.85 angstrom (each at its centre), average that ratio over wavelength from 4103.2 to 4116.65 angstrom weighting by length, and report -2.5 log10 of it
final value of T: 0.150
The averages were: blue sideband 18.3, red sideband 18.9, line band 16.2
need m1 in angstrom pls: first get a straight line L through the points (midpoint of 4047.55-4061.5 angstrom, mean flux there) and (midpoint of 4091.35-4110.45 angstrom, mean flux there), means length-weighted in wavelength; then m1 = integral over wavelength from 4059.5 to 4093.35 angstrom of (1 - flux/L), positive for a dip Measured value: -1.9 angstrom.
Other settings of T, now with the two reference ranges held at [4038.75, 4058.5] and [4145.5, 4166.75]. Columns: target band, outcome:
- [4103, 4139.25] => 0.08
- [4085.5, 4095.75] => 0.07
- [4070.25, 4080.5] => 0.08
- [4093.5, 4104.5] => 0.30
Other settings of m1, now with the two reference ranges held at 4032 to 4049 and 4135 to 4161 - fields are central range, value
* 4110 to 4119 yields 0.70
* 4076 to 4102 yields 2.56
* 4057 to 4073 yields 0.11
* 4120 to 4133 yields 0.06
